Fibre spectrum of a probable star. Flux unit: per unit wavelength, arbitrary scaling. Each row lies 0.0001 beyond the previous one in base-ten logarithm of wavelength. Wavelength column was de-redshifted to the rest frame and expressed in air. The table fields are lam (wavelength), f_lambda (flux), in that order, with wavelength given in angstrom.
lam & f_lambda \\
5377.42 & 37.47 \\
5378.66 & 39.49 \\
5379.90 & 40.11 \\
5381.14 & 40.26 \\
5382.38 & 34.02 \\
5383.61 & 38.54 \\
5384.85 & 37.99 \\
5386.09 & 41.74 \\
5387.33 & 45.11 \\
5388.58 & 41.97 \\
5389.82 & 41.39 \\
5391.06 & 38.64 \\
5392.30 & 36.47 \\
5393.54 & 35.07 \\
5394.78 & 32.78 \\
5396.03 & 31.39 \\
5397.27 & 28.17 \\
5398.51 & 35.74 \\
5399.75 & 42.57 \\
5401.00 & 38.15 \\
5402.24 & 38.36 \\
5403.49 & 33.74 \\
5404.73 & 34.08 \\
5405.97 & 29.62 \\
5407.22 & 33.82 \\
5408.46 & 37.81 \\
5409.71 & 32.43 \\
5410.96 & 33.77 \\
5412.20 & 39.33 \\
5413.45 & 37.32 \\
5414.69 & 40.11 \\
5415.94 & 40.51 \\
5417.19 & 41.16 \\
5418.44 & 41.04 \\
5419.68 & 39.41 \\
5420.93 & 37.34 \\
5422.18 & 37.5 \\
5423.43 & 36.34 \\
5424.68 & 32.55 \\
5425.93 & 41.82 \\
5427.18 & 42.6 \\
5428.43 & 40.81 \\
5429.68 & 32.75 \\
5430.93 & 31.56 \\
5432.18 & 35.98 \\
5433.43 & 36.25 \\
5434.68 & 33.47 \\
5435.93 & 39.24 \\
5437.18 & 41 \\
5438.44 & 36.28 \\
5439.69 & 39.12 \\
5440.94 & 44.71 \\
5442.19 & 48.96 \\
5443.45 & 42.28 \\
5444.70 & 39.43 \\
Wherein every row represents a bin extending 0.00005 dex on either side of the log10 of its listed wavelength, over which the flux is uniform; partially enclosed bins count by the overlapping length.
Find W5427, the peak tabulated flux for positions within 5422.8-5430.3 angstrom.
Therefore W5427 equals 42.6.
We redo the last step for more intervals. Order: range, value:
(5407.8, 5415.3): 40.11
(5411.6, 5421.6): 41.16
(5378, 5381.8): 40.26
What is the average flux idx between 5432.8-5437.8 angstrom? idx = 37.5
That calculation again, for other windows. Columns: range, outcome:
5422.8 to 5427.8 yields 38.3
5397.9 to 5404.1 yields 37.7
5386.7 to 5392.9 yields 40.7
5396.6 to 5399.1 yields 32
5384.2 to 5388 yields 41.5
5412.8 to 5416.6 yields 39.3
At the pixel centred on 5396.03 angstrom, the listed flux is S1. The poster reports 31.39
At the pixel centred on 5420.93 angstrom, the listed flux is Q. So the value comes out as 37.34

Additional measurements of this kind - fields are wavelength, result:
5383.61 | 38.54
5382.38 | 34.02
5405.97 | 29.62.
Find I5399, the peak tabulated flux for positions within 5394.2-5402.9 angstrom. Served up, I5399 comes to 42.57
